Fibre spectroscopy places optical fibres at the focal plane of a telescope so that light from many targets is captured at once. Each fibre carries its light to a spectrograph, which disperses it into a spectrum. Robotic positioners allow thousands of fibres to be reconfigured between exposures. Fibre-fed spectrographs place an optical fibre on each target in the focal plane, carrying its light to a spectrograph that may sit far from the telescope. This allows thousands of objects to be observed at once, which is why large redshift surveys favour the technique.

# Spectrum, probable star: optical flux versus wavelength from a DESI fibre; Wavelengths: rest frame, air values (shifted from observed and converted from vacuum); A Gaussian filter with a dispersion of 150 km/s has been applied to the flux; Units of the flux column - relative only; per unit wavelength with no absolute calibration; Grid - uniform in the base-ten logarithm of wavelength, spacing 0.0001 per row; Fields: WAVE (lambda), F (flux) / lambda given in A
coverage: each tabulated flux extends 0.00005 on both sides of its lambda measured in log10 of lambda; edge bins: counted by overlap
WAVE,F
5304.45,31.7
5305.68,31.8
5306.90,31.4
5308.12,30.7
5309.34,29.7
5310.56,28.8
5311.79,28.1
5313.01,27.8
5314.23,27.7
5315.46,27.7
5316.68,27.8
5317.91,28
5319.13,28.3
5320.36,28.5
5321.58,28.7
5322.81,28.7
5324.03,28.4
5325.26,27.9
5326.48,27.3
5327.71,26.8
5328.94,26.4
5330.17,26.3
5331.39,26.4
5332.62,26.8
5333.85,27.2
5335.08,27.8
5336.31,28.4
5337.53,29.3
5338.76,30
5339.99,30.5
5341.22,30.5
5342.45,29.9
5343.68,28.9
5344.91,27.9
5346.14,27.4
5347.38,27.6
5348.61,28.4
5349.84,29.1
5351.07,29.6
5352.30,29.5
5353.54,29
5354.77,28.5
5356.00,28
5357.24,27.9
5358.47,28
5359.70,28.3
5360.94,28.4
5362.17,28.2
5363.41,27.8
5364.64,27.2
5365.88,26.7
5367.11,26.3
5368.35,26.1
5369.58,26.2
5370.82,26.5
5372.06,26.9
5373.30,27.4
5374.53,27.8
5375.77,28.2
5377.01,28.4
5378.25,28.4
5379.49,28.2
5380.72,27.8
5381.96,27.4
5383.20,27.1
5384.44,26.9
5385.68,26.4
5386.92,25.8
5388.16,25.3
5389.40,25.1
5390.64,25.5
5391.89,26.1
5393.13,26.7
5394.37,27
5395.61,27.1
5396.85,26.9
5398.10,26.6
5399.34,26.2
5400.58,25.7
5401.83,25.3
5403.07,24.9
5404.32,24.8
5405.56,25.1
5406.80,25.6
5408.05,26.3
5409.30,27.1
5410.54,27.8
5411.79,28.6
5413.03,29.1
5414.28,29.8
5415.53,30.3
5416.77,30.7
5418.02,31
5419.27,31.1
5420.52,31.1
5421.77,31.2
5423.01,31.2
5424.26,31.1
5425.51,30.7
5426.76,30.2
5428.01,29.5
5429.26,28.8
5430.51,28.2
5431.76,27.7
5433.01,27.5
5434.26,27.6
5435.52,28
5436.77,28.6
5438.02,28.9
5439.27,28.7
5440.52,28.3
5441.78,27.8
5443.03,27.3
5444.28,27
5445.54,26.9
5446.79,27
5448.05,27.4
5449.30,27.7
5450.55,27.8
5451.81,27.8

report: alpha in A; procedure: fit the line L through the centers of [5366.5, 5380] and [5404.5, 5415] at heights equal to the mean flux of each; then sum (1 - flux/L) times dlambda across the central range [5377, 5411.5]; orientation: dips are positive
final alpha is 1.08 A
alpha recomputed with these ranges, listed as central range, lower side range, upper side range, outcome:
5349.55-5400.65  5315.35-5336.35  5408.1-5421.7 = 2.5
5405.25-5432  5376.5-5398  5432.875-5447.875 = -1.8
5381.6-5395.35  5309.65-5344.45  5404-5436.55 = 1.1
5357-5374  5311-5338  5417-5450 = 0.5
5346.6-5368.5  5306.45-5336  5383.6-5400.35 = -0.8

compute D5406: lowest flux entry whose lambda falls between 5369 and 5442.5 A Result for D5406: 24.8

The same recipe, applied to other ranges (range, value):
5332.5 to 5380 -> 26.1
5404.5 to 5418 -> 25.1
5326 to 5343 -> 26.3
